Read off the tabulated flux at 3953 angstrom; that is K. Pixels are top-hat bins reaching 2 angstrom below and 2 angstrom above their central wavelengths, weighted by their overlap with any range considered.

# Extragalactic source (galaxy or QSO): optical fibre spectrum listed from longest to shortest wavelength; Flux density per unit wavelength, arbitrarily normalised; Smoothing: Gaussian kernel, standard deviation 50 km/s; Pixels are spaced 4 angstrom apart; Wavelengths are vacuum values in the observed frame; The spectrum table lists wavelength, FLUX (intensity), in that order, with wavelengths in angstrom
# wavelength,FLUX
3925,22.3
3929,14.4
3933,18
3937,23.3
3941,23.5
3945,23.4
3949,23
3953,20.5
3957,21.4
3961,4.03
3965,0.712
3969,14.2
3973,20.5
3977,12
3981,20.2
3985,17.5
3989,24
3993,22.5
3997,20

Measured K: 20.5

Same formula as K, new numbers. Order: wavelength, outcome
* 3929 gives 14.4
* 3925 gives 22.3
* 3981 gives 20.2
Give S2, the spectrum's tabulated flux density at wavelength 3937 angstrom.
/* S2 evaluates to 23.3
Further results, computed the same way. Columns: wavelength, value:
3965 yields 0.712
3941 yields 23.5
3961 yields 4.03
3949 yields 23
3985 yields 17.5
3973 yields 20.5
